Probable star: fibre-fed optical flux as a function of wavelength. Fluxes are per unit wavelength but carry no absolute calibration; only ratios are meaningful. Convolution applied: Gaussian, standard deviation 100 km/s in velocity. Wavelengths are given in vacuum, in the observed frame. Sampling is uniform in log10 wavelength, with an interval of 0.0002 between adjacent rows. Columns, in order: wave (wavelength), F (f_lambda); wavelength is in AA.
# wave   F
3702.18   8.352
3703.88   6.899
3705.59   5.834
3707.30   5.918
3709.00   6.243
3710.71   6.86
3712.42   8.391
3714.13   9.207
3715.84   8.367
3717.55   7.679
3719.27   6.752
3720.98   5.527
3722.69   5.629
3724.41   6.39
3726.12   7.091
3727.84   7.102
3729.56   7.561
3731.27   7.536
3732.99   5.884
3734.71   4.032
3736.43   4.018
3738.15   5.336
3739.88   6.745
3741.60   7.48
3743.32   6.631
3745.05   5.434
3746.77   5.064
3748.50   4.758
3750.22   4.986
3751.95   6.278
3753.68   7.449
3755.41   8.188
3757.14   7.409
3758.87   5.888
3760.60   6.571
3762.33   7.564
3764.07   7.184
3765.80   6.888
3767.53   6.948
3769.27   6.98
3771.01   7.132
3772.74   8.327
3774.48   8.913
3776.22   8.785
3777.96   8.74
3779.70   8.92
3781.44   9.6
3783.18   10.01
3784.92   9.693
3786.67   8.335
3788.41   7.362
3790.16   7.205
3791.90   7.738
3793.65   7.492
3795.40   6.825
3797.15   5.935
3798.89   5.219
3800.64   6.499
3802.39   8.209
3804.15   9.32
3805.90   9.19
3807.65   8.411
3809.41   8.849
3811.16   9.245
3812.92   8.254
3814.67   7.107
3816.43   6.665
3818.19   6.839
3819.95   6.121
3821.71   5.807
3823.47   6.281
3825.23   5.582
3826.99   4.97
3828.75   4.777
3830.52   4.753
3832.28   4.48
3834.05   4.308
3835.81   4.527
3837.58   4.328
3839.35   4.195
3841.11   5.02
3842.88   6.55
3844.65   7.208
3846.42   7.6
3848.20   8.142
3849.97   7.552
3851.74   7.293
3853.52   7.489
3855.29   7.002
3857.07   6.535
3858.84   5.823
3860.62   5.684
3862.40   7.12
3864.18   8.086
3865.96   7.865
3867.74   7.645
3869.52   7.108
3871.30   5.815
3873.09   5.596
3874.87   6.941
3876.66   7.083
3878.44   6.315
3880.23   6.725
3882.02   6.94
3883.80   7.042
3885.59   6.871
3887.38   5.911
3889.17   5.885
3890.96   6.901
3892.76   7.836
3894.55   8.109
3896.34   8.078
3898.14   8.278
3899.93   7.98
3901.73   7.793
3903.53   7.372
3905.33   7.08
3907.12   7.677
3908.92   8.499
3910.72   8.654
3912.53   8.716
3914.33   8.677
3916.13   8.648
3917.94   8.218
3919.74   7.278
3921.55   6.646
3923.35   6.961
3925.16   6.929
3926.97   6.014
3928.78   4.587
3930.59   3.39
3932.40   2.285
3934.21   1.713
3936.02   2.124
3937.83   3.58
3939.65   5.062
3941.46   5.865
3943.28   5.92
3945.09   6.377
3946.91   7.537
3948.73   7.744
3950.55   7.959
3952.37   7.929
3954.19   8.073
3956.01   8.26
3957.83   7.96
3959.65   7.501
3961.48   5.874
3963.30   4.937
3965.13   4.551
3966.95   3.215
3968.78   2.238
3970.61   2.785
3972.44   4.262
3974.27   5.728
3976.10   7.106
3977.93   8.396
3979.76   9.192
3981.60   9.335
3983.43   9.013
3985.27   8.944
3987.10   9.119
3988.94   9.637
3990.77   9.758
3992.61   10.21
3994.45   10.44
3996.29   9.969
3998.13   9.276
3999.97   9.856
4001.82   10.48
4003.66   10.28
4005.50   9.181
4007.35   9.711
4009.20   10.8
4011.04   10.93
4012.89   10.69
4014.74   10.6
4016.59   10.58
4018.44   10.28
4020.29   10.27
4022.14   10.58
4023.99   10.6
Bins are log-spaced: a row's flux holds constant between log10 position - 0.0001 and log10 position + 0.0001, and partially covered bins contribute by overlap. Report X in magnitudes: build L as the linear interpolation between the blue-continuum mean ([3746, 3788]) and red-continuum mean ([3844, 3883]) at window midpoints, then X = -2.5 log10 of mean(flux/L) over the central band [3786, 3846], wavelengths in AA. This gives 0.108 mag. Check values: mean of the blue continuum 7.53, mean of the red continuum 6.98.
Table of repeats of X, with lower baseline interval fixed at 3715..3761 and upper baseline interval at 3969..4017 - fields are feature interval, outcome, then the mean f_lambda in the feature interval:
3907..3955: 0.29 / 6.38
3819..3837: 0.37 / 5.15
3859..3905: 0.11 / 7.06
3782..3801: -0.10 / 7.54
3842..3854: 0.01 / 7.4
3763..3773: -0.08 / 7.18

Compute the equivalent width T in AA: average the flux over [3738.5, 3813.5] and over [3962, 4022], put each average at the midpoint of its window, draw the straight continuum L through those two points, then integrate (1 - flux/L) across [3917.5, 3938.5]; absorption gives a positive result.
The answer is 8.4 AA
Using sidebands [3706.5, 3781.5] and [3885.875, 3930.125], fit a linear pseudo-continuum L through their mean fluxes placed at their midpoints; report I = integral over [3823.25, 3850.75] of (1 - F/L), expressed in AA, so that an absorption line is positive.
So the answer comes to 5.98 AA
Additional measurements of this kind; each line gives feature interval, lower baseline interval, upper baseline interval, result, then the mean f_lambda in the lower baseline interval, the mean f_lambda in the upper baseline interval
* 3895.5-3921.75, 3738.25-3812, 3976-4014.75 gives 2.43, 7.47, 9.71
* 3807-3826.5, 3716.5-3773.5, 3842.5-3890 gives -1.19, 6.5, 6.89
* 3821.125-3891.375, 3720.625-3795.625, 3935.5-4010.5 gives 9.44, 7.05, 7.52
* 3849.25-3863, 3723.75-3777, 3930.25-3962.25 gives -1.21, 6.66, 5.89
